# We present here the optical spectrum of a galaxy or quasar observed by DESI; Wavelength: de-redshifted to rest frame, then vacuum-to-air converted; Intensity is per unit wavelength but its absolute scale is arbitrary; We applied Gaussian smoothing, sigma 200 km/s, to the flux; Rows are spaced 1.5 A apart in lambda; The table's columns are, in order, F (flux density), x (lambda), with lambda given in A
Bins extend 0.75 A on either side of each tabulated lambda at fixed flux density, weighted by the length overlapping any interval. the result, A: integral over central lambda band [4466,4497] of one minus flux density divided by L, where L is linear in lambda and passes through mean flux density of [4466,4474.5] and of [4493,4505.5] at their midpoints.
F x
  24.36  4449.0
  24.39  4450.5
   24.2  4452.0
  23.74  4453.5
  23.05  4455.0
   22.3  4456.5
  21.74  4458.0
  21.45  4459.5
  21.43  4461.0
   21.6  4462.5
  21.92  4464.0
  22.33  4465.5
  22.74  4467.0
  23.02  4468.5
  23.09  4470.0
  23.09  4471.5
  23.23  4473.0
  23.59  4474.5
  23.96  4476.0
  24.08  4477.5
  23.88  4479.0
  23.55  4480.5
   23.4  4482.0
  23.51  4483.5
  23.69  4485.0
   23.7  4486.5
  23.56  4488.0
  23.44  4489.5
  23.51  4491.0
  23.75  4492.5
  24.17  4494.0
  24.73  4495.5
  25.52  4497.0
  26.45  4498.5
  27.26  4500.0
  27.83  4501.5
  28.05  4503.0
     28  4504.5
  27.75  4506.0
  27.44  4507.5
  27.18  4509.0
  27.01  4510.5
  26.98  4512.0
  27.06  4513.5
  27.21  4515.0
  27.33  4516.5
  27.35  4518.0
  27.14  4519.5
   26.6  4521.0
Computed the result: 0.9 A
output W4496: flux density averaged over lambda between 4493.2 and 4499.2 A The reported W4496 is 25.2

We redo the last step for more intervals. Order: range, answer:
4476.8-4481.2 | 23.8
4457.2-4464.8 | 21.6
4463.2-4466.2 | 22.1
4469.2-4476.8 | 23.4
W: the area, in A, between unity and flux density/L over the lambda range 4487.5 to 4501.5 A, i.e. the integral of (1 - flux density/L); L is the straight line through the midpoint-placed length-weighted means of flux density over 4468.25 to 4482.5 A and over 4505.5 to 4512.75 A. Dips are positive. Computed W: 0.4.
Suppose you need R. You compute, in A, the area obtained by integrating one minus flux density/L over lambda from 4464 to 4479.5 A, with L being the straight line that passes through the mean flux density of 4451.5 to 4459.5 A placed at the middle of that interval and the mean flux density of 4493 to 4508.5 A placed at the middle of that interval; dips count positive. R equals 0.6 A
